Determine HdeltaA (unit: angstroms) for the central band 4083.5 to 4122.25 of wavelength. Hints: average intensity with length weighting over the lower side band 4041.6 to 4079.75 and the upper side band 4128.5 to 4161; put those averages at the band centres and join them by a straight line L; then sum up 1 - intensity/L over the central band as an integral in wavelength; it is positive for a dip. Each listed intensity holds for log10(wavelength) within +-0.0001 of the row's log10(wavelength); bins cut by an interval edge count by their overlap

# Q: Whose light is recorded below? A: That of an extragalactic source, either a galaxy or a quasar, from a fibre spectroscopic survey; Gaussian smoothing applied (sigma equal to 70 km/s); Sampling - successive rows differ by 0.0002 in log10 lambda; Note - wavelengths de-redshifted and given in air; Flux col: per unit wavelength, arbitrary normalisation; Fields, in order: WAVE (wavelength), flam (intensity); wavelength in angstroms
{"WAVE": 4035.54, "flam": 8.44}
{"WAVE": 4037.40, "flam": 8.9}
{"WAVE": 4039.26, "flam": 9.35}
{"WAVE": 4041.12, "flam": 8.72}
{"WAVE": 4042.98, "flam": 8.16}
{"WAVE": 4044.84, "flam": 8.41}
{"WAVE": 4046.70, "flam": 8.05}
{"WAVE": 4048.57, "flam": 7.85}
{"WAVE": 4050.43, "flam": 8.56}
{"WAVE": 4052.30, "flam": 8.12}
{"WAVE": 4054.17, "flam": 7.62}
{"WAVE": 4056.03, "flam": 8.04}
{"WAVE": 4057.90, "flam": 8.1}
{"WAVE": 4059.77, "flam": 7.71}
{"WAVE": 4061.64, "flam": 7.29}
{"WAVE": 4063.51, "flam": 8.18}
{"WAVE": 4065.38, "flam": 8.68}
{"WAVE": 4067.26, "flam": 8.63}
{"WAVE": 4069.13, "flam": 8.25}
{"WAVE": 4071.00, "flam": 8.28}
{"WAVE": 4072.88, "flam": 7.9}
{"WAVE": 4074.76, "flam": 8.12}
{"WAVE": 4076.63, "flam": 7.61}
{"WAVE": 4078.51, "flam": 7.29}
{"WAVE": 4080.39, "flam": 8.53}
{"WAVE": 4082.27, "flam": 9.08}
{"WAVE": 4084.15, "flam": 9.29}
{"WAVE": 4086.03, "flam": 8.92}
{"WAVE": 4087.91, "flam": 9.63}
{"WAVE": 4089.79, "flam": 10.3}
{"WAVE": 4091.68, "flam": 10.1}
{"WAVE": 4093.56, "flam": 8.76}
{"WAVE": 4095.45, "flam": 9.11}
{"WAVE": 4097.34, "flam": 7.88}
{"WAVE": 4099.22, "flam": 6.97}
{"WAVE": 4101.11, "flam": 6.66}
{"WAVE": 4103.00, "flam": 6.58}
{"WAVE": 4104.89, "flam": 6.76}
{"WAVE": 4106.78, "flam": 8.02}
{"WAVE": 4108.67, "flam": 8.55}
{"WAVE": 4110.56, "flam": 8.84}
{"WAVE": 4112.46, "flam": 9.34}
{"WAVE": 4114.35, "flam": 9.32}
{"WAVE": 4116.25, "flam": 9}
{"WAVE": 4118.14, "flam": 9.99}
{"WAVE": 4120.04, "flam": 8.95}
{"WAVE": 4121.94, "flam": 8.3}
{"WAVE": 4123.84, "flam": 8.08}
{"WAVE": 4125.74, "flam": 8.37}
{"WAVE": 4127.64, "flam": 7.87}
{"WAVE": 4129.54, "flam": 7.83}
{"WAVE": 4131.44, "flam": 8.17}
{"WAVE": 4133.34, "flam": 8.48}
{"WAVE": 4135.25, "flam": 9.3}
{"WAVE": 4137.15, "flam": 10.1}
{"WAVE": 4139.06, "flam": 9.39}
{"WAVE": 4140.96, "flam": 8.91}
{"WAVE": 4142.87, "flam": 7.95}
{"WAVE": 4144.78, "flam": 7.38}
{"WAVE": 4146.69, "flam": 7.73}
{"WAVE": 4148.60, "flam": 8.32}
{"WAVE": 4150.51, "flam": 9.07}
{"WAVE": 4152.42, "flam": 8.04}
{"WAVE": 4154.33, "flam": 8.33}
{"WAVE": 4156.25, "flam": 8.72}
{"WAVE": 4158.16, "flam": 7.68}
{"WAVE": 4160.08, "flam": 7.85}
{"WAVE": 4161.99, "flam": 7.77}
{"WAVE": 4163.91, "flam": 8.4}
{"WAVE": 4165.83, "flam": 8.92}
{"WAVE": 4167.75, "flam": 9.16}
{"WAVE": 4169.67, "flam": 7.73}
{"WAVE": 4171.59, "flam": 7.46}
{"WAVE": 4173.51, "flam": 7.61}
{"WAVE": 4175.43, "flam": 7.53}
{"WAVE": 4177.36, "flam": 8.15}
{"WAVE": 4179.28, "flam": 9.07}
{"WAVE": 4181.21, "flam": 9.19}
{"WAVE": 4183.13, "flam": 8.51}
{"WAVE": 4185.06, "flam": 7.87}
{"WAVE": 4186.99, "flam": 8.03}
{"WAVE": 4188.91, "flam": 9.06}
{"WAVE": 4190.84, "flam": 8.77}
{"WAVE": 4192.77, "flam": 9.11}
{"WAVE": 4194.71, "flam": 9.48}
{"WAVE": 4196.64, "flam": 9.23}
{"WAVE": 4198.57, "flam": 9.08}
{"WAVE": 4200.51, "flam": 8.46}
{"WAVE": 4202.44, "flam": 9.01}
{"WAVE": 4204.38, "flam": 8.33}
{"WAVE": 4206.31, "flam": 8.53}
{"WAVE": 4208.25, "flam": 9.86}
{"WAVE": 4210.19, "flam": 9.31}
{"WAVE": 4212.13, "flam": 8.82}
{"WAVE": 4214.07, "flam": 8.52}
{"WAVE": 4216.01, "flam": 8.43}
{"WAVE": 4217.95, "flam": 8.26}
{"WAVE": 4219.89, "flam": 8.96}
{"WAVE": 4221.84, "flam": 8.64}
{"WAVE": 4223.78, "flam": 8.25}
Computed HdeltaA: -1.8 angstroms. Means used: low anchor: 8.05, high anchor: 8.43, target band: 8.63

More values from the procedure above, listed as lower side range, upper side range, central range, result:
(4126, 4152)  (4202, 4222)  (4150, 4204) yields 1.1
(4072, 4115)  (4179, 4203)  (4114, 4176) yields 1.6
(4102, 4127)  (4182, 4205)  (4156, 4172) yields 0.8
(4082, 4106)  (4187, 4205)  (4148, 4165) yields 0.9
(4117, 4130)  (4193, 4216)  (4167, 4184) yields 1.0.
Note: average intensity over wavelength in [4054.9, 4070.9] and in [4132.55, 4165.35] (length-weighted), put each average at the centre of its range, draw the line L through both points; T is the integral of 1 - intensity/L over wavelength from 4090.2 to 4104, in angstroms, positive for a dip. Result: 0.3 angstroms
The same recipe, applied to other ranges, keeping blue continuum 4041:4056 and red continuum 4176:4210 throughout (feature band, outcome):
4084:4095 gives -1.5 angstroms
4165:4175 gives 0.7 angstroms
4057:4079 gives 0.6 angstroms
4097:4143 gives 0.4 angstroms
